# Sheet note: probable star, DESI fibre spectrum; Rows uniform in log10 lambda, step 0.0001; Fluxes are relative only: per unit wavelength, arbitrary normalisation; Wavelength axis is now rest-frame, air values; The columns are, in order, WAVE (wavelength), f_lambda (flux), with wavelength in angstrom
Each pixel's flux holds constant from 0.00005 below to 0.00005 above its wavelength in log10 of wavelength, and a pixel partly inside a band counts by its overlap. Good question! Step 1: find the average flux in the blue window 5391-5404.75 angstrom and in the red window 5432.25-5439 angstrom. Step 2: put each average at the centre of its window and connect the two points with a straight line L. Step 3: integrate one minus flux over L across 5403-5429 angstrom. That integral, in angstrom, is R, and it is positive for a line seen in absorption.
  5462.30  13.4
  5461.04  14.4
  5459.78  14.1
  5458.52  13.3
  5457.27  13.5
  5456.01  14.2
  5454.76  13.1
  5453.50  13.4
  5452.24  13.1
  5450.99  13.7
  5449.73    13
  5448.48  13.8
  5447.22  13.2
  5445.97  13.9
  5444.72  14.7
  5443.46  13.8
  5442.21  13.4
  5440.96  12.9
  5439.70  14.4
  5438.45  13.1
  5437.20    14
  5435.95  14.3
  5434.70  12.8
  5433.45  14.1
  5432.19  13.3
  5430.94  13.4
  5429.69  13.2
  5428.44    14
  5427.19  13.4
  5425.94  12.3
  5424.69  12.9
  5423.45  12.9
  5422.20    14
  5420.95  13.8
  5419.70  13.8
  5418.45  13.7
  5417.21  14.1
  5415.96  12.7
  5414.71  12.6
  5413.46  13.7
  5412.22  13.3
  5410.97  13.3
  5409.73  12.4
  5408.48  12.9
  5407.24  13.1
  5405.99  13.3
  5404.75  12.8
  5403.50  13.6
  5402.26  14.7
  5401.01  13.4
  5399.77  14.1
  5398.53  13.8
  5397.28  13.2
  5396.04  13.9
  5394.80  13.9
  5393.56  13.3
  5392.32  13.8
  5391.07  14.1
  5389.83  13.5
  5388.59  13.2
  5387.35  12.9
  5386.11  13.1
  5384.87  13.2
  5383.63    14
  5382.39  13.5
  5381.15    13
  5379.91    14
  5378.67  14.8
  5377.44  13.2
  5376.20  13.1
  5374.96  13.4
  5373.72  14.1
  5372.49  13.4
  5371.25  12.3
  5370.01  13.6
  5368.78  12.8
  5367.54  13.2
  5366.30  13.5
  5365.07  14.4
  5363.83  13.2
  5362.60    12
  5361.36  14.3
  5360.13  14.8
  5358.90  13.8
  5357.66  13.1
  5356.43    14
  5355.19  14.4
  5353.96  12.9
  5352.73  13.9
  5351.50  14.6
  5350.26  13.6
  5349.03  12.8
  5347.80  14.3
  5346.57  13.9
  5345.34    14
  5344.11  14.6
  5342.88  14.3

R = 0.8 angstrom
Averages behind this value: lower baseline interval 13.7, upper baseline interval 13.6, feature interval 13.3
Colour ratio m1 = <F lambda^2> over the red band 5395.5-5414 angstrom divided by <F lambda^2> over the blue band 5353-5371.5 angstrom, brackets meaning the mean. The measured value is 1.01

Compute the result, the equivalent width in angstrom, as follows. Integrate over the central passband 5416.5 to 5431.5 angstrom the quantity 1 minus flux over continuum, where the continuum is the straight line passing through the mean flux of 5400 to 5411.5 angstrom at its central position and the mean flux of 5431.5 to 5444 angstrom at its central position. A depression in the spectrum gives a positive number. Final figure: 0.0 angstrom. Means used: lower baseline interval 13.3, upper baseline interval 13.6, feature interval 13.5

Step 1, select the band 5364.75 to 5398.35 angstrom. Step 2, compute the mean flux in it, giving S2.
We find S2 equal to 13.5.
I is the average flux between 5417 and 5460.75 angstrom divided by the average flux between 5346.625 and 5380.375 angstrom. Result 1.0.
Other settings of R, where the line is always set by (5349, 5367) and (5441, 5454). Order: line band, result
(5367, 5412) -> 0.73 angstrom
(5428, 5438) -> -0.02 angstrom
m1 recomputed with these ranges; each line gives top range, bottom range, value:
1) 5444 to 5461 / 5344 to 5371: 1.03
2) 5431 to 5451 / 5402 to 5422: 1.03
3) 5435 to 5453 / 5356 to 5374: 1.04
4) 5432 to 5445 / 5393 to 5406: 1.02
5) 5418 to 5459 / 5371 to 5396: 1.02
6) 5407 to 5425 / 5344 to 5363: 0.99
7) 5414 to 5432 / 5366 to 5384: 1.01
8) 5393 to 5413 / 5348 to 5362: 0.99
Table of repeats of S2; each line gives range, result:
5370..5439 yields 13.5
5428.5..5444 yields 13.6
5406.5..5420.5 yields 13.2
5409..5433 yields 13.3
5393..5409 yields 13.5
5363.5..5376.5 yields 13.4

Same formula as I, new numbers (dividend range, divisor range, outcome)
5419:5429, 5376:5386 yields 0.98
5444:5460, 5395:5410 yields 1.01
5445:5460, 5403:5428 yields 1.02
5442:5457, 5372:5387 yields 1.00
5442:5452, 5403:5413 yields 1.04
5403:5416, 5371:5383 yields 0.97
